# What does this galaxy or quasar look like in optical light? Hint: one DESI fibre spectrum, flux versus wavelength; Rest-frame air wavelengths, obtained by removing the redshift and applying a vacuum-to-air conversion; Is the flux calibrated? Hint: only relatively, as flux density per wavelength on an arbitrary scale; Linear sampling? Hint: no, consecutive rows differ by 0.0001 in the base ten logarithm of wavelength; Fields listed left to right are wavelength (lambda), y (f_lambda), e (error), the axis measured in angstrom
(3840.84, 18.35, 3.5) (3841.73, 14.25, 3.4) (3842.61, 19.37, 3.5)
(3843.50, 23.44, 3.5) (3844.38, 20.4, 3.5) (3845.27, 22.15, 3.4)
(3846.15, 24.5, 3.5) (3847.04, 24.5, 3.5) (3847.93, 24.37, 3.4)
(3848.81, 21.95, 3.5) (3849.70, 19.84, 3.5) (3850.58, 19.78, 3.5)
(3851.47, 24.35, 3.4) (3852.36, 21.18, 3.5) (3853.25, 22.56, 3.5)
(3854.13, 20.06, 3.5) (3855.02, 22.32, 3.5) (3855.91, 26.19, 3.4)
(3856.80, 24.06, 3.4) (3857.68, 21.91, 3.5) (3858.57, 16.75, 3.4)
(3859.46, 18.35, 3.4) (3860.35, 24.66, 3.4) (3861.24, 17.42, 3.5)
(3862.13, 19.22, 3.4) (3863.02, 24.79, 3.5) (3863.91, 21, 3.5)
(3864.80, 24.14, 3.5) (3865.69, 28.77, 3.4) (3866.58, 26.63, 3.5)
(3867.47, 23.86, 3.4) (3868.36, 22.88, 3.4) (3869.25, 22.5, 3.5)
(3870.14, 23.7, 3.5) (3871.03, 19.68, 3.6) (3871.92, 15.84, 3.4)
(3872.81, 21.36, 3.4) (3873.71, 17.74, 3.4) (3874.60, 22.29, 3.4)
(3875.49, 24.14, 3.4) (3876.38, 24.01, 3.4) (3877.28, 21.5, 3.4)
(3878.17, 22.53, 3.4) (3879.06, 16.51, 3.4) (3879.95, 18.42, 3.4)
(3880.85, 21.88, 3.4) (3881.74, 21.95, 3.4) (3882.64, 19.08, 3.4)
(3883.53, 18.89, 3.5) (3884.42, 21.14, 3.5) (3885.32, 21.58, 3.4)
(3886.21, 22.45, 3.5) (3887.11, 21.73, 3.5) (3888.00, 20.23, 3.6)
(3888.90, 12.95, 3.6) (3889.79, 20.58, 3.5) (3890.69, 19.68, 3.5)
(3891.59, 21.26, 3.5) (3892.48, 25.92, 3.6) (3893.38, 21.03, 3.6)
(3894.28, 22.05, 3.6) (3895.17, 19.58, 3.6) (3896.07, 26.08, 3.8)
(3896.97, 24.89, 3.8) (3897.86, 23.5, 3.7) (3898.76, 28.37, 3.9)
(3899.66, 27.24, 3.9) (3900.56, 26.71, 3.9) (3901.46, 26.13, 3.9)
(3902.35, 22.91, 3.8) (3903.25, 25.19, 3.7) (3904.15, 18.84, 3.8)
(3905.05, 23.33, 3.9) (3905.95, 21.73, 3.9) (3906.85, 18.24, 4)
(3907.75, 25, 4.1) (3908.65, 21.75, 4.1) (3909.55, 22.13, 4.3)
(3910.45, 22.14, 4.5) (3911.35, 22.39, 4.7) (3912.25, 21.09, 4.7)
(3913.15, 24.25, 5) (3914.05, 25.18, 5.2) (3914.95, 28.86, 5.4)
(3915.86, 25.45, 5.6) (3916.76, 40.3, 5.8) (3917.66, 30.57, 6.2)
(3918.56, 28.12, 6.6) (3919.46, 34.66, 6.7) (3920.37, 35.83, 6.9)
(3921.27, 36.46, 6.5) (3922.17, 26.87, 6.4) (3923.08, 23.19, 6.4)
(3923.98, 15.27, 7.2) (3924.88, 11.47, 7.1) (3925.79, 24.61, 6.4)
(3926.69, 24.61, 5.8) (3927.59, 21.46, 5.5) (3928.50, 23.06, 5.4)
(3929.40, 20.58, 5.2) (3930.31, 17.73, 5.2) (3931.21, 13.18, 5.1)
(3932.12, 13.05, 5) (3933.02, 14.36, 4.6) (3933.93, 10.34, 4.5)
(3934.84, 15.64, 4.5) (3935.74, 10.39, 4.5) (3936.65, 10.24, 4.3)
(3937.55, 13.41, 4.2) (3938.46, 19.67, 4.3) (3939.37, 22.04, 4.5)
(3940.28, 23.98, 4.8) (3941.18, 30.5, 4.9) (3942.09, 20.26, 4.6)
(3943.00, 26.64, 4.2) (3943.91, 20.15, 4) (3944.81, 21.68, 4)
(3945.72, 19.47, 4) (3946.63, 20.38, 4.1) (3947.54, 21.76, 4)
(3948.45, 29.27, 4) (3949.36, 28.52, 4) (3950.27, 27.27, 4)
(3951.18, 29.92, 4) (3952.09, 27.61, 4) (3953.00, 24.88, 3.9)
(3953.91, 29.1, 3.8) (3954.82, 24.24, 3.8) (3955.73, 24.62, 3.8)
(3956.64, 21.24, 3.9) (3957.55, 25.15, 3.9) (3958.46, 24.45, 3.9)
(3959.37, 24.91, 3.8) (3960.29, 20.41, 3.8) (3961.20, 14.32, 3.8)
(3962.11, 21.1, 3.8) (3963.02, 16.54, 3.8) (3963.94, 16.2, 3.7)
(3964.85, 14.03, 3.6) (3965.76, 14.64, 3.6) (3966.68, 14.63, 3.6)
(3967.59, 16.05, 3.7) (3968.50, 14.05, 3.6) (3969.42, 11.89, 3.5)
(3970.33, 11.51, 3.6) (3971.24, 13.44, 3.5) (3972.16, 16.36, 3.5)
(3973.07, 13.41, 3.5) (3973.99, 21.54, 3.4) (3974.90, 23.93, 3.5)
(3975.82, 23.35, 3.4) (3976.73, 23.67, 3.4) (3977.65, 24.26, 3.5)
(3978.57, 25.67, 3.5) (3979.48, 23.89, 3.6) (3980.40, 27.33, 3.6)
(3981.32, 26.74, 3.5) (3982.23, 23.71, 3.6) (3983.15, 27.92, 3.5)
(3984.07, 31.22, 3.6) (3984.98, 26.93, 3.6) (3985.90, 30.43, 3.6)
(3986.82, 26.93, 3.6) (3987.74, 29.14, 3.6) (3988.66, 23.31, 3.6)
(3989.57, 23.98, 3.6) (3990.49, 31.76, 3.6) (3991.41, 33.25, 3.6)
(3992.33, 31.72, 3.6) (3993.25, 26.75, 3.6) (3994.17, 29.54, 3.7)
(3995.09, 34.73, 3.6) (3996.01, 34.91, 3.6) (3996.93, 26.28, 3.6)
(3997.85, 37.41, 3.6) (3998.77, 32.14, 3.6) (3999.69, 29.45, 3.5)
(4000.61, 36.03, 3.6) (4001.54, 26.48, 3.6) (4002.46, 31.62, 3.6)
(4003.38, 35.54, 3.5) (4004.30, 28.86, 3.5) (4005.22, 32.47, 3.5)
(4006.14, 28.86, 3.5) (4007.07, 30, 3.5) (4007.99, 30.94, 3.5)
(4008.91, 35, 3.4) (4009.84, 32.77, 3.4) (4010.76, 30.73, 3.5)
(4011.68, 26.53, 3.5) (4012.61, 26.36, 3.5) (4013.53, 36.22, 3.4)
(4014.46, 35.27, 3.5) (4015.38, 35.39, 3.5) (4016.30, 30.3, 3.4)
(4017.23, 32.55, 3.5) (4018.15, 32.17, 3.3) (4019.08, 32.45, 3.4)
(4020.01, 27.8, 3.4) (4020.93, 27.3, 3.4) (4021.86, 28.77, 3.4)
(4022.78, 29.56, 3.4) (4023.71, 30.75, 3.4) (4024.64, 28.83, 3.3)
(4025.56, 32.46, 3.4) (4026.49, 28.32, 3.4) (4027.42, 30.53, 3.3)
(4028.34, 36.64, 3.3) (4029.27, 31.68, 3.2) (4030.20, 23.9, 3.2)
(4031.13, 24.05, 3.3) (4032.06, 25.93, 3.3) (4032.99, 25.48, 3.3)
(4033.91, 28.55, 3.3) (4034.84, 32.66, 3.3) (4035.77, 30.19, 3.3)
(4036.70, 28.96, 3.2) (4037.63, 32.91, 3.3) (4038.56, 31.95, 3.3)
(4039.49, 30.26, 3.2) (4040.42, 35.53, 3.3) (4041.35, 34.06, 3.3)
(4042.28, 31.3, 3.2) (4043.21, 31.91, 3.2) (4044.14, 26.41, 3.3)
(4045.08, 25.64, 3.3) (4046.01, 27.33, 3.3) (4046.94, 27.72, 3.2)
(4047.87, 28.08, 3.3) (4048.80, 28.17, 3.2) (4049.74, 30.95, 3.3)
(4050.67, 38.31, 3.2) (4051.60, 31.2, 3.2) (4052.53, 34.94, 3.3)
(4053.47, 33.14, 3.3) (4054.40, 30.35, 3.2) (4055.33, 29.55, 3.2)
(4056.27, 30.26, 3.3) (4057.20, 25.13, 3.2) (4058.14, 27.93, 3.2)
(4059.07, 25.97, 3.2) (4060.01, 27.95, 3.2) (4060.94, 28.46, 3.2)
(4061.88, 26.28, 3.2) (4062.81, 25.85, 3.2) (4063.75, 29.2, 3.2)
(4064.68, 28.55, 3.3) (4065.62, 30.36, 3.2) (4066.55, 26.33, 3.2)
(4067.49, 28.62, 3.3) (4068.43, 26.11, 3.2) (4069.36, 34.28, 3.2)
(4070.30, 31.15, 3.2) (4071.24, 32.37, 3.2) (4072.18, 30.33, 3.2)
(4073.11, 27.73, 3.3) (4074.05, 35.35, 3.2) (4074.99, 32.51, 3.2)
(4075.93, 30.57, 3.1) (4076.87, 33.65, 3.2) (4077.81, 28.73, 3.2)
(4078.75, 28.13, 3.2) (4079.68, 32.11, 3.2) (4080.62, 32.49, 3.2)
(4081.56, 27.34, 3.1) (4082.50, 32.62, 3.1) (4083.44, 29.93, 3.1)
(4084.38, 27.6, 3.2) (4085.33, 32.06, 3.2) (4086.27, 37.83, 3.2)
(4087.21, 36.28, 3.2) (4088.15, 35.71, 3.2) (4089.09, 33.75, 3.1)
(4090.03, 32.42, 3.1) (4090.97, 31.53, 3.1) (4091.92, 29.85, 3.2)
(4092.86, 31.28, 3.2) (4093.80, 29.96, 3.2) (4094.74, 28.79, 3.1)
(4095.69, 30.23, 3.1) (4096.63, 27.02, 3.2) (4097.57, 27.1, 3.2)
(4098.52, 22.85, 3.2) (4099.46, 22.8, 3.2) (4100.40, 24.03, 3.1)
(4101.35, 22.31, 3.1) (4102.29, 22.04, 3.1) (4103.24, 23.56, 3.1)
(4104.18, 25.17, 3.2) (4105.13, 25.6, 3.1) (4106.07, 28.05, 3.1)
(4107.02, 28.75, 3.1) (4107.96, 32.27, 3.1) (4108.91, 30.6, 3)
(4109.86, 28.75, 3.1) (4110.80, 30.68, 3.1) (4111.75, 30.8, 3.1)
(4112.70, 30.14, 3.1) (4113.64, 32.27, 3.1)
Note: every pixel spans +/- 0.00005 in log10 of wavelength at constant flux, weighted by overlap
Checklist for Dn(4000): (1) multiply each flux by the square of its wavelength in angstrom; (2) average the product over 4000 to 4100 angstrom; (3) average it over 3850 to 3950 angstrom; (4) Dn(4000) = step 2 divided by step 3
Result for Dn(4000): 1.47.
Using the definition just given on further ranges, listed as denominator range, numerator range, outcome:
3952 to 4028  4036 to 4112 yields 1.16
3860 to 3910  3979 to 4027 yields 1.45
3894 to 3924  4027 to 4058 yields 1.26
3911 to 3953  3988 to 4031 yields 1.40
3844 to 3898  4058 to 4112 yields 1.50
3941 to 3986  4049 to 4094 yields 1.46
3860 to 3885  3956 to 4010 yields 1.23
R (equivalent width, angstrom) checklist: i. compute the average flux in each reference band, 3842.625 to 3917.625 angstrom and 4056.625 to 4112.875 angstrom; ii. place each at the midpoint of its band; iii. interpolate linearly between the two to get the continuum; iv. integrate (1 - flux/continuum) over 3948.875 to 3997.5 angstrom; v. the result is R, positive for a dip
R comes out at 3.7 angstrom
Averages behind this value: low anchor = 22.5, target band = 23.7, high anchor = 29.3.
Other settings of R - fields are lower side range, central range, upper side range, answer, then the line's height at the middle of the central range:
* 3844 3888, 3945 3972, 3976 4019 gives 6.6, 27.5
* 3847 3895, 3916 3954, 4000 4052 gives 3.6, 25.2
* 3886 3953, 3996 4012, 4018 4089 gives -2.3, 27.4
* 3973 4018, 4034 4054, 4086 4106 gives -1.4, 28.9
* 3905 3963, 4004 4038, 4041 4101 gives -3.8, 27.3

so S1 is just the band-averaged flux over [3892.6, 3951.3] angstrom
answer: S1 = 22.9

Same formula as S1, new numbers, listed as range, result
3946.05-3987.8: 22.3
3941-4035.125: 26.4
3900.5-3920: 25.2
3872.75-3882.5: 21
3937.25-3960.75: 24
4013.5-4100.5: 30.1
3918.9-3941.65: 20.5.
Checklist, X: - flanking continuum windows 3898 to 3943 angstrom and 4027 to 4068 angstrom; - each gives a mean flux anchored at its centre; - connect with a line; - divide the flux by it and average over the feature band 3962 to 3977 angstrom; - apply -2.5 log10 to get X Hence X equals 0.45 mag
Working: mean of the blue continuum 22.7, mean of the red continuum 29.5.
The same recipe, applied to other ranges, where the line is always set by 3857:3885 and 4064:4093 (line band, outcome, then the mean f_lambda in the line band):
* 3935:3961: 0.11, 22.8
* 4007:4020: -0.13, 31.8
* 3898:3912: -0.02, 23.4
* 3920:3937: 0.24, 19.4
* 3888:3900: 0.01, 22.4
